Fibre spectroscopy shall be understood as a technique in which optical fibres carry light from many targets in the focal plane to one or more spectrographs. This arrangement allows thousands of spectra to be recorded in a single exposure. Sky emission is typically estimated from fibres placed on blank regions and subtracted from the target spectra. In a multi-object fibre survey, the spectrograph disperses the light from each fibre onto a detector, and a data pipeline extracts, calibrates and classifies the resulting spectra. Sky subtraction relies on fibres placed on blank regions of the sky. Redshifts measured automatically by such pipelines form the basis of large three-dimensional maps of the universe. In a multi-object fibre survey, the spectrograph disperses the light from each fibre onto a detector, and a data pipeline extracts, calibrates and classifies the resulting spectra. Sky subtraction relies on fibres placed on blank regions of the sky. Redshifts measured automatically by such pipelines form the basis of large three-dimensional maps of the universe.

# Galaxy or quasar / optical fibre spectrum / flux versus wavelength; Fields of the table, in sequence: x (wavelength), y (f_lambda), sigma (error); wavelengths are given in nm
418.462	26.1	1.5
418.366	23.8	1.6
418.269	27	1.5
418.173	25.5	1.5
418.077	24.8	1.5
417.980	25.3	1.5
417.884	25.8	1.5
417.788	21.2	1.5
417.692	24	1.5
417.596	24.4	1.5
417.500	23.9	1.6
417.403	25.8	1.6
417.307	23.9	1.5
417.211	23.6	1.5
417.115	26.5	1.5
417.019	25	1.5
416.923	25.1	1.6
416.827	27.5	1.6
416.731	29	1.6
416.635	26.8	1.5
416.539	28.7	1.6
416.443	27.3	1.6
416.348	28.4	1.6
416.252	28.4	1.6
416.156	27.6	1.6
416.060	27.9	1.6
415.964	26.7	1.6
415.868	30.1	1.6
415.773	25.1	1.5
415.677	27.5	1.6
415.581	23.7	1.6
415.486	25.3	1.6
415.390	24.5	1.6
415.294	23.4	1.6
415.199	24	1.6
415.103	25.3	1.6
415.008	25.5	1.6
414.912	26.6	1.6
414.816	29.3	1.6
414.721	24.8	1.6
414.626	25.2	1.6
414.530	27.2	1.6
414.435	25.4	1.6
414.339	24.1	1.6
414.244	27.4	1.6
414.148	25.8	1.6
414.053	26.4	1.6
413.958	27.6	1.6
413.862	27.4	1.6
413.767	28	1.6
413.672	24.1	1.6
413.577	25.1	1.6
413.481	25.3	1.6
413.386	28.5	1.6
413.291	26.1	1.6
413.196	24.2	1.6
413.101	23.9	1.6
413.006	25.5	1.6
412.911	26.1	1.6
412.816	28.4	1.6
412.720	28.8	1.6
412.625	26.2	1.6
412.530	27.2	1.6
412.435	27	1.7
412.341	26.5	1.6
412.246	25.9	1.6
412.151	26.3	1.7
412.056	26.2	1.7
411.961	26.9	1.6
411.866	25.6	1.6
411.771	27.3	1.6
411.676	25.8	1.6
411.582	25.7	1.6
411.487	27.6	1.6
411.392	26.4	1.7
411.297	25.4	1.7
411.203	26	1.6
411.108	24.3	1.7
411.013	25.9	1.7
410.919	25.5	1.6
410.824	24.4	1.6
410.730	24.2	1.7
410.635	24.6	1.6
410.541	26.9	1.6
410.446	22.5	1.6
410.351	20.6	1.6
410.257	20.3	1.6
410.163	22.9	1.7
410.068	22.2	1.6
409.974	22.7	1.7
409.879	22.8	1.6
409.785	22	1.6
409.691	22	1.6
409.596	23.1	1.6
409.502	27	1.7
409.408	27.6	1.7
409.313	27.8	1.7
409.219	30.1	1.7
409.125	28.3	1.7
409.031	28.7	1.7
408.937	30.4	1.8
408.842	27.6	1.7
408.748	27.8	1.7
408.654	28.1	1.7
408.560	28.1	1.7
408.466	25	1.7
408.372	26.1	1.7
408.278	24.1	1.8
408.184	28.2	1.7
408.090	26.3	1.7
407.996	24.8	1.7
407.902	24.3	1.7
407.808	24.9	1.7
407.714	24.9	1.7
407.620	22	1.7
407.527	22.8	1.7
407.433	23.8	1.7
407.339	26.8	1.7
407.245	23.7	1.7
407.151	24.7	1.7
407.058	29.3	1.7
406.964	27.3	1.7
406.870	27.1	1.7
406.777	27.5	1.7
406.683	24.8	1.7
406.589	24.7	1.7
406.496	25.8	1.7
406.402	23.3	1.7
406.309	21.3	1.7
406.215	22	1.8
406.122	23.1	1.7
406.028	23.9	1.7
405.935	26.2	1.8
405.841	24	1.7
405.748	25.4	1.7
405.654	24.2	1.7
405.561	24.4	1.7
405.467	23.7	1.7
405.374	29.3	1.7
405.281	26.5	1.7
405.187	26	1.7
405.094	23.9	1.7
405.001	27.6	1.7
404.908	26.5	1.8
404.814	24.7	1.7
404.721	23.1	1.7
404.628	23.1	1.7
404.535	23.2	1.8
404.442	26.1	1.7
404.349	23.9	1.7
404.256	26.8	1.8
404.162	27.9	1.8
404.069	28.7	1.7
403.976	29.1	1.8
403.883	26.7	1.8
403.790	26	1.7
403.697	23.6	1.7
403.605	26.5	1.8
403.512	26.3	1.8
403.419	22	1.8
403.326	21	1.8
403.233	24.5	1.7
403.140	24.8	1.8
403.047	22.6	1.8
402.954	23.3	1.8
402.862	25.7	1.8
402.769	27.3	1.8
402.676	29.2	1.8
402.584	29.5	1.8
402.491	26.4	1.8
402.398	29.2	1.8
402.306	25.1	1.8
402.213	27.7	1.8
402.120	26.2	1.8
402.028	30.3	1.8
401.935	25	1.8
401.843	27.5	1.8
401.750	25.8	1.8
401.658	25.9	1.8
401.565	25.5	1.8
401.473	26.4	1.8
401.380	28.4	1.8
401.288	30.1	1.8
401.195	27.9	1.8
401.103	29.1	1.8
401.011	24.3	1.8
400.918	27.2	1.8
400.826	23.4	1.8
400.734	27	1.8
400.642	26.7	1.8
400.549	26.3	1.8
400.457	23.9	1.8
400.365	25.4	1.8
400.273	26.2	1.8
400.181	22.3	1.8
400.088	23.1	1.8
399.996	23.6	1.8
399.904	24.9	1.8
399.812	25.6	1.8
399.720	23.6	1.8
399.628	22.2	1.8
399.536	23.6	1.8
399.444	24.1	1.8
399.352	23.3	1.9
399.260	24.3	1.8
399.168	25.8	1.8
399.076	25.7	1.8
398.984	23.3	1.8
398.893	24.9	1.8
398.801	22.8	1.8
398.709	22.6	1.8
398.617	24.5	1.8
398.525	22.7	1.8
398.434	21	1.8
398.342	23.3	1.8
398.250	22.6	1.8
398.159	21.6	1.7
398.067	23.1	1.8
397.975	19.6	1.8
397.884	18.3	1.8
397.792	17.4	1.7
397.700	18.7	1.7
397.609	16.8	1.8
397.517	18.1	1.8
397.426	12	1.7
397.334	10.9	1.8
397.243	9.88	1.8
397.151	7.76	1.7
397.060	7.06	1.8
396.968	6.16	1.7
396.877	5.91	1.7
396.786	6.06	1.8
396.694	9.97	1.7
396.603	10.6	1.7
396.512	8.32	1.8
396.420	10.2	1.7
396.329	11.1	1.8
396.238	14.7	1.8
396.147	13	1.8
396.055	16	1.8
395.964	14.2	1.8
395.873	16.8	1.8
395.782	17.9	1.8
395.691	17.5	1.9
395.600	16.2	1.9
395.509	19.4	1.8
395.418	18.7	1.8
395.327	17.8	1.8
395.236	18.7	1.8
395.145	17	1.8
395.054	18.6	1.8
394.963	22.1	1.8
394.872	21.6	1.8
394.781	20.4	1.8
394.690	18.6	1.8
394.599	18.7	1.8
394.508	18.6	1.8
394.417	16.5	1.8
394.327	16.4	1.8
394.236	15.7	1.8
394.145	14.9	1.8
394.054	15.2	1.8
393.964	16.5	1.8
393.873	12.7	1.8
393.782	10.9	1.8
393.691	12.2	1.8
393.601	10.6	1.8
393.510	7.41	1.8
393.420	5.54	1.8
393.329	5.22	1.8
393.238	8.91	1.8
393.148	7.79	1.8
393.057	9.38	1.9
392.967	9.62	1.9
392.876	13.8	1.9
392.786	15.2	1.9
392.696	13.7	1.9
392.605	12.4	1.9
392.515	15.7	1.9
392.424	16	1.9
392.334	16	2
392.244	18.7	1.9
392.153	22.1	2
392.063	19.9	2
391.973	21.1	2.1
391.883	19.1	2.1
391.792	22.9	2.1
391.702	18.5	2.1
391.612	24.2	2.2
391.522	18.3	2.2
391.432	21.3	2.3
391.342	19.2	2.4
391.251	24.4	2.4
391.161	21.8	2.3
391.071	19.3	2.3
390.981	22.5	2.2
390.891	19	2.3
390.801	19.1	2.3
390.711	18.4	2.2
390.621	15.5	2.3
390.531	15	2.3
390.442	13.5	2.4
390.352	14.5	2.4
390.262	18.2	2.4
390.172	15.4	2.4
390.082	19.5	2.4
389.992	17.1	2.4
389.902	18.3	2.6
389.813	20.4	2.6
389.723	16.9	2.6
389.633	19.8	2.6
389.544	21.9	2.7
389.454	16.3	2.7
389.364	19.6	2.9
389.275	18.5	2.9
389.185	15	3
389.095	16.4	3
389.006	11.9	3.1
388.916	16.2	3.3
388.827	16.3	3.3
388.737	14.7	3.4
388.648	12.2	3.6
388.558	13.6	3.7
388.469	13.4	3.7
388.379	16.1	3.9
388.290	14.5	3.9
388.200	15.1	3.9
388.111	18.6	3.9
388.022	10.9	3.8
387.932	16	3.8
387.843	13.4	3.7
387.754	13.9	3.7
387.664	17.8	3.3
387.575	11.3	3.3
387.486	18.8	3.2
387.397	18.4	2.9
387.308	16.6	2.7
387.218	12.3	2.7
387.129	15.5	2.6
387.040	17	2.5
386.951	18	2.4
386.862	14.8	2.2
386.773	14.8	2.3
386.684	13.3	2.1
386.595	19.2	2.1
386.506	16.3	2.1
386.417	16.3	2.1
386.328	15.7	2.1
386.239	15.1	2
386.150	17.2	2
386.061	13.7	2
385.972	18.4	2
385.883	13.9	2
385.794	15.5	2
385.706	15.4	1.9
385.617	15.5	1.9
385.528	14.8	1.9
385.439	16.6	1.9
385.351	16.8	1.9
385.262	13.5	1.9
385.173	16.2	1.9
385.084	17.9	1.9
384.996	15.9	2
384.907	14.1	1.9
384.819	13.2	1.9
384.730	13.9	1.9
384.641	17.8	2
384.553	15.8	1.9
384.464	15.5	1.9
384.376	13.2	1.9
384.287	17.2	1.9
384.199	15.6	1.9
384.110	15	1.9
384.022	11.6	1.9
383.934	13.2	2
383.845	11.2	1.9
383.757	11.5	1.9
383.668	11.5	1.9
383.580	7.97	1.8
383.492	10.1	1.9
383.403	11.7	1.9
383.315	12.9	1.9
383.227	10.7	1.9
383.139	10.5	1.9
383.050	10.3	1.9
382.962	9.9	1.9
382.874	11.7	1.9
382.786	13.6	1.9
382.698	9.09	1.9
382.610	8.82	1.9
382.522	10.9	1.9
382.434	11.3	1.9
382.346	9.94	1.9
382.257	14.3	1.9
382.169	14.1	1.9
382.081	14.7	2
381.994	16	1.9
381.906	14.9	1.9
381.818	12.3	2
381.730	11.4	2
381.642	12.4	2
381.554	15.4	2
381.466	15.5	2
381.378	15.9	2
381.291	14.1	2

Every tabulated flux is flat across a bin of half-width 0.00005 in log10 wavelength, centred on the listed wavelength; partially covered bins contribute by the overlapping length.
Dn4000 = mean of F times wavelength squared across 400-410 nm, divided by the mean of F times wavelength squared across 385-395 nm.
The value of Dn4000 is 1.72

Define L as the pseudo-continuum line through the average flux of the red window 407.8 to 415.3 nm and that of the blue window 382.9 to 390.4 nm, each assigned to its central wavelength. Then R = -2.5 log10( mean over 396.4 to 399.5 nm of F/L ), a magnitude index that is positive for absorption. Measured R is 0.156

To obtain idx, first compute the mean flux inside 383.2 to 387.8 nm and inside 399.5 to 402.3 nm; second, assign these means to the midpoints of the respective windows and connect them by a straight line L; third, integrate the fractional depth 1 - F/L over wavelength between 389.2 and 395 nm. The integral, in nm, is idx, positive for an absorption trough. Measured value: 0.81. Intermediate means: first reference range 14.8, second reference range 25.8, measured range 16.7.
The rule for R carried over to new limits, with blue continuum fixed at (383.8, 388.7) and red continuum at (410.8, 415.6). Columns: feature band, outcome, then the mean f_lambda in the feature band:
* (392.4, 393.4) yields 0.49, 11.4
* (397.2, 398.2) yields 0.17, 16.9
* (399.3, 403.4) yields -0.20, 25.7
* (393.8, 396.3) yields 0.10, 17.1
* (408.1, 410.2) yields -0.07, 26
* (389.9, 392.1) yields -0.11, 19.1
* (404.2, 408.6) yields -0.08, 25.1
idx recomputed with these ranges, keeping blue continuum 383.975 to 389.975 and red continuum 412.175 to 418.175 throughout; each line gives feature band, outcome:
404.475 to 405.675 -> -0.148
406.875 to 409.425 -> -0.317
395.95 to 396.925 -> 0.427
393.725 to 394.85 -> 0.129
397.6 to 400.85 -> -0.480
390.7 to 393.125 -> -0.081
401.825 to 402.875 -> -0.300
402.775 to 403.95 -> -0.154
